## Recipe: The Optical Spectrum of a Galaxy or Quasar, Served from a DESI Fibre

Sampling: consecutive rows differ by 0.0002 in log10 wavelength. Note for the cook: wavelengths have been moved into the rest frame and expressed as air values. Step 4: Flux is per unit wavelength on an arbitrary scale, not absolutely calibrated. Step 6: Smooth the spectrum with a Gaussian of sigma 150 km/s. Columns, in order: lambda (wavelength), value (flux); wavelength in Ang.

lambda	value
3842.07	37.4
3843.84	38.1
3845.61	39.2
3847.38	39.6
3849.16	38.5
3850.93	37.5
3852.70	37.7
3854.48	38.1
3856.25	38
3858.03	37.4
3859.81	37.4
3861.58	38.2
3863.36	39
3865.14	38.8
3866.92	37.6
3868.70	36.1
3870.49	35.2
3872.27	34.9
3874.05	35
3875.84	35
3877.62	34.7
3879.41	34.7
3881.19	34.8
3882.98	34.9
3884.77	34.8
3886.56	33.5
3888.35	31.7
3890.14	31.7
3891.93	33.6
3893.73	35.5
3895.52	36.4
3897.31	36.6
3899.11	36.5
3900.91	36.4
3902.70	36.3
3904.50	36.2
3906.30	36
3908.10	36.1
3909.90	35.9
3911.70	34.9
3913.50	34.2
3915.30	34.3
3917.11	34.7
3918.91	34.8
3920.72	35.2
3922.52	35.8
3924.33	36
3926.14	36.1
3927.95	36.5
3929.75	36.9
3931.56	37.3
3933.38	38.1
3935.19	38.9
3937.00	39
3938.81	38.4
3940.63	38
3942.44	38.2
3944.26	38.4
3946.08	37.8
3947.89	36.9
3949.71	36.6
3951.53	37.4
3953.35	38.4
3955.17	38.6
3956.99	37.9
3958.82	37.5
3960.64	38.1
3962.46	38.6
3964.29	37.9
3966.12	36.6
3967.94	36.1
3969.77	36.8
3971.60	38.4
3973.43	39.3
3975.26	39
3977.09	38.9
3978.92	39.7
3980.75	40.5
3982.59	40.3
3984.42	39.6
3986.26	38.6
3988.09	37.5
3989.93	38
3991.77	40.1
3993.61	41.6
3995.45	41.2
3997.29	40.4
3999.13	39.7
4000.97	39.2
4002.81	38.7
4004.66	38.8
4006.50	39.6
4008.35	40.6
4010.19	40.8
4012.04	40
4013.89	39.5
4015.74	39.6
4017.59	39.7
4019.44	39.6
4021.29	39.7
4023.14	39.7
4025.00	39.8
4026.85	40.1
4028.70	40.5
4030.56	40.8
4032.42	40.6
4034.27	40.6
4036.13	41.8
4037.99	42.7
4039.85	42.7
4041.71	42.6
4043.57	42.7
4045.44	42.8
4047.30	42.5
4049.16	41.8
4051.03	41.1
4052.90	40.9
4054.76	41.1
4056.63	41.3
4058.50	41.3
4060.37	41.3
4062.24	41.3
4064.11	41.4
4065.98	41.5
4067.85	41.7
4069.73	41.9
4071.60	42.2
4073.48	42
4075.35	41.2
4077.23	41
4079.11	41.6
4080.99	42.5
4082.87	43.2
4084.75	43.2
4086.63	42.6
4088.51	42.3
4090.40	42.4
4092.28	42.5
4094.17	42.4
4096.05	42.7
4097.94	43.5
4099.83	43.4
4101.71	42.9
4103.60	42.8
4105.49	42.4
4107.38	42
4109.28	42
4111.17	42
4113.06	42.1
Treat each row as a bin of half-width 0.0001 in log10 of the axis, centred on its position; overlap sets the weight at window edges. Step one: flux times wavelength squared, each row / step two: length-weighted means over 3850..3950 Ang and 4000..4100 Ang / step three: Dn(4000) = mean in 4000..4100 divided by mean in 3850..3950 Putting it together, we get 1.23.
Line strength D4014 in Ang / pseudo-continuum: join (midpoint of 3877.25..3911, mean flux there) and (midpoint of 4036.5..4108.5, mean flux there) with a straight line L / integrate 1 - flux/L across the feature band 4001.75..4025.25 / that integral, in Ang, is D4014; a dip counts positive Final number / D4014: 0.1 Ang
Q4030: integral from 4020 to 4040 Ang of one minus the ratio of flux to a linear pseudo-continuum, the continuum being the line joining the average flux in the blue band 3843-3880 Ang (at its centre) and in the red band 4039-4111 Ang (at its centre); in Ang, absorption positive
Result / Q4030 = 0.2 Ang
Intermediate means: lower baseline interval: 37.2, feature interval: 40.7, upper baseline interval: 42.1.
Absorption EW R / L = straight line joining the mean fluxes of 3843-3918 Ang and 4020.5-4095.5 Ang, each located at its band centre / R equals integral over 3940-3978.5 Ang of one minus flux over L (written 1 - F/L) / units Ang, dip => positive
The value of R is 0.6 Ang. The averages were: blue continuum 36.1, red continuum 41.6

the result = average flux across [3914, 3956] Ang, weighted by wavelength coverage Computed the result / 37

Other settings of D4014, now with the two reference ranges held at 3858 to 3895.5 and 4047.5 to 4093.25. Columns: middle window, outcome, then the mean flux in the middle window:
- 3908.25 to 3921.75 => 0.6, 34.9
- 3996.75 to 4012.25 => 0.0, 39.7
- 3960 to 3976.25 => 0.2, 37.9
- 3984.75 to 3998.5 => -0.1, 39.6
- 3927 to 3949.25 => -0.2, 37.8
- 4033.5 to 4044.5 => -0.4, 42.2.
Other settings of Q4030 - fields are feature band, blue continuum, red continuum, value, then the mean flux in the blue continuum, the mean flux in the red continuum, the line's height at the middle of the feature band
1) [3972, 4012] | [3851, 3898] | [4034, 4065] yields 0.21 Ang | 35.8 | 41.8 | 39.8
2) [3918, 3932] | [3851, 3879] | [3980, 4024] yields 0.76 Ang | 36.9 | 39.7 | 38.1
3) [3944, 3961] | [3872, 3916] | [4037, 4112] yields -0.19 Ang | 35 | 42.1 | 37.3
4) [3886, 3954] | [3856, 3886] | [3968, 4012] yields 2.39 Ang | 36.2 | 39.4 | 37.5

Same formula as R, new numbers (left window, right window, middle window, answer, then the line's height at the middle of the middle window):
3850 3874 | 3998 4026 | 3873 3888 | 1.2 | 37.6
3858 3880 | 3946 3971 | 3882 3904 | 1.1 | 36.7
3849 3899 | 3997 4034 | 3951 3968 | 0.2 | 38.3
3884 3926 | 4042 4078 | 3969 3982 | -0.3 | 38.1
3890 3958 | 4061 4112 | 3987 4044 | -0.7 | 39.8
